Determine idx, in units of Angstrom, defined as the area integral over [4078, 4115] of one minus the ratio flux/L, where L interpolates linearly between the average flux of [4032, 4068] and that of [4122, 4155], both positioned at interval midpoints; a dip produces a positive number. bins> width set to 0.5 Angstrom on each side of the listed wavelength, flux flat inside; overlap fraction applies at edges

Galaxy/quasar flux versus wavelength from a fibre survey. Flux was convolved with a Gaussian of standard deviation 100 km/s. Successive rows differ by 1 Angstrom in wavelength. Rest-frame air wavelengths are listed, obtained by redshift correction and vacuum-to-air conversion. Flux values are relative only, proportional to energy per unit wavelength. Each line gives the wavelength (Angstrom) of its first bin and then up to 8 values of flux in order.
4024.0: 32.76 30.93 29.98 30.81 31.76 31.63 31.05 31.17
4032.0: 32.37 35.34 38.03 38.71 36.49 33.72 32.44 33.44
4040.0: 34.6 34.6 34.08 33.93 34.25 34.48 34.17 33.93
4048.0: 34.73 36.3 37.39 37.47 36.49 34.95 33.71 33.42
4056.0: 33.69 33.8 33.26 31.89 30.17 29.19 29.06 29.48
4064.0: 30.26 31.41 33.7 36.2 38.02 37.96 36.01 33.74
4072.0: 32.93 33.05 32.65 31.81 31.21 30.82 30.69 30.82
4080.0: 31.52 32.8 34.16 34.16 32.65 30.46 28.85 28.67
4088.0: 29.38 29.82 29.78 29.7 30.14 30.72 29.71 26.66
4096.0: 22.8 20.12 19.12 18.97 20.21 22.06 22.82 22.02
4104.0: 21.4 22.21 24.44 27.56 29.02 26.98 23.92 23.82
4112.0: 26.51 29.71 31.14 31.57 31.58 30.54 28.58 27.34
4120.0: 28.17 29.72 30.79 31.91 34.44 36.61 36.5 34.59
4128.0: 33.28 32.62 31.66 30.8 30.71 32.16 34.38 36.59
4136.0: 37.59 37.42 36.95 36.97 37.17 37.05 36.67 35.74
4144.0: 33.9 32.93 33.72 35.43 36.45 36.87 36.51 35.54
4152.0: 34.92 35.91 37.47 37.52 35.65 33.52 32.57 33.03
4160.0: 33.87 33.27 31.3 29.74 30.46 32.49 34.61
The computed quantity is 7.86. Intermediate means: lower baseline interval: 34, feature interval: 27.2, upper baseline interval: 35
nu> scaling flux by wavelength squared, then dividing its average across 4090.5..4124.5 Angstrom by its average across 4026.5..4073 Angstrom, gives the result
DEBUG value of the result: 0.81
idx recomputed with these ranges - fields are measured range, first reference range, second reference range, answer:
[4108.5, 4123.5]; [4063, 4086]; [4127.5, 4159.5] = 2.34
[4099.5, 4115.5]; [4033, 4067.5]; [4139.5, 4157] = 4.43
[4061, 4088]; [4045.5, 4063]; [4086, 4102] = -2.46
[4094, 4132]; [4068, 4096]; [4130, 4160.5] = 6.45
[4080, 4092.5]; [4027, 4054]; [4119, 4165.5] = 1.24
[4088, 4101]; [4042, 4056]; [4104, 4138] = 2.68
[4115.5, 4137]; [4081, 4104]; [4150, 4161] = -0.85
